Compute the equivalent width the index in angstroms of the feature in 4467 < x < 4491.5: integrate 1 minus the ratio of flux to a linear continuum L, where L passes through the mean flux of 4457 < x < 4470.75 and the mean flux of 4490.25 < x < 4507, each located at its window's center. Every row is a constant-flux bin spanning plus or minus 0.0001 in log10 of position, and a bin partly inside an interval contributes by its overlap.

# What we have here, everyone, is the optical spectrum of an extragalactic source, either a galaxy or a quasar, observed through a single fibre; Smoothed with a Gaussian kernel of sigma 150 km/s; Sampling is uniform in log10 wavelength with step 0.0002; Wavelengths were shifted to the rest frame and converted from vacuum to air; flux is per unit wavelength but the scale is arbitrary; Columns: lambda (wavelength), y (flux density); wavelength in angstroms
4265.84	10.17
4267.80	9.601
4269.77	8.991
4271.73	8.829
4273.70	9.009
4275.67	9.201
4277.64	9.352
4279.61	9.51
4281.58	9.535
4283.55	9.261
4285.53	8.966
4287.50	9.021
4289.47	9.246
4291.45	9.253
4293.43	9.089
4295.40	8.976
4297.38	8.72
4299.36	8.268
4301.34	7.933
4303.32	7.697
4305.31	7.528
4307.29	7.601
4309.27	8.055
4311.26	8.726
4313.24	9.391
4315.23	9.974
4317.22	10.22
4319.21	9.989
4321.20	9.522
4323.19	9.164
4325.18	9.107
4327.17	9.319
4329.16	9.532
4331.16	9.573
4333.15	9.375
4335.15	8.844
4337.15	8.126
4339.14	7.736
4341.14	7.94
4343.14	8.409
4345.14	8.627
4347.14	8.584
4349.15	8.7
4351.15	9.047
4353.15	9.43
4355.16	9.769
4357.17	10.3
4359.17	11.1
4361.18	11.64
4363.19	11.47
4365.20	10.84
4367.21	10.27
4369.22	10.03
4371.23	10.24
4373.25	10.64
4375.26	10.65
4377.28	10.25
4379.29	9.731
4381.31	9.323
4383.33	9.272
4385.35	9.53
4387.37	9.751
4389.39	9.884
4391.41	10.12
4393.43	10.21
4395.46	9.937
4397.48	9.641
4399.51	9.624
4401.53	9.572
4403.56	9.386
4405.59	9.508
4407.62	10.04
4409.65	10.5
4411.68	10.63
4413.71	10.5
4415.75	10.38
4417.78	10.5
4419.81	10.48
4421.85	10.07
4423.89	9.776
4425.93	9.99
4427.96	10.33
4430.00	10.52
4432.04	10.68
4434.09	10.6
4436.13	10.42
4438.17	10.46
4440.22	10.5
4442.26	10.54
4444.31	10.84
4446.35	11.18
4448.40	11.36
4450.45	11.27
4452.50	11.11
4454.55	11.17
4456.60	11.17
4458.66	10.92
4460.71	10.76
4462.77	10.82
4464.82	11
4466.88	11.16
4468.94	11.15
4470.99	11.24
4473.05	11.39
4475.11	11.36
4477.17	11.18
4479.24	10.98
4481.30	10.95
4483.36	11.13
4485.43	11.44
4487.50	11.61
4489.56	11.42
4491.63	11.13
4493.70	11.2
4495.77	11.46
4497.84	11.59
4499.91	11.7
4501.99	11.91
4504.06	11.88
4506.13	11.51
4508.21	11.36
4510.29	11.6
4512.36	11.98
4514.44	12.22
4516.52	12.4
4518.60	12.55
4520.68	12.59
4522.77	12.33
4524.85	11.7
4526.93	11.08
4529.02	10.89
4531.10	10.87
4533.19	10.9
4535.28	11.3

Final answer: 0.0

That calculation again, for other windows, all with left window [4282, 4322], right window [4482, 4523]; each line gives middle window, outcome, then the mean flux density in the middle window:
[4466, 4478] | 0.1 angstroms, 11.3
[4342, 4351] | 0.8 angstroms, 8.61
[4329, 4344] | 1.1 angstroms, 8.65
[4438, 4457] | 0.0 angstroms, 11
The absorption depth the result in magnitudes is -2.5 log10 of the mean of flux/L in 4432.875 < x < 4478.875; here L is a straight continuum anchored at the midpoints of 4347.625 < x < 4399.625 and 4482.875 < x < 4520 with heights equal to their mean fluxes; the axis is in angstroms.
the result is 0.01 mag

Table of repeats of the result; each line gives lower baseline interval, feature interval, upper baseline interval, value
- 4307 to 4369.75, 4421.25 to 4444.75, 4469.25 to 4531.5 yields 0.03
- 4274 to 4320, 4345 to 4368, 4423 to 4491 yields -0.04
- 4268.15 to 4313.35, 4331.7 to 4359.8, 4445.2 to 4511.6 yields 0.06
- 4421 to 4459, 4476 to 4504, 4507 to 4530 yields 0.01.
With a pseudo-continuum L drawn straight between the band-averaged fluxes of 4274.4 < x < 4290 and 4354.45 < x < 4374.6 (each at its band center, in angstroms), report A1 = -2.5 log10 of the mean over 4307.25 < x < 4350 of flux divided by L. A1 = 0.122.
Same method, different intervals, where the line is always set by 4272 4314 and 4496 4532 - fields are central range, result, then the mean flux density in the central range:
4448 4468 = 0.00 mag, 11.1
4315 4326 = -0.06 mag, 9.65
